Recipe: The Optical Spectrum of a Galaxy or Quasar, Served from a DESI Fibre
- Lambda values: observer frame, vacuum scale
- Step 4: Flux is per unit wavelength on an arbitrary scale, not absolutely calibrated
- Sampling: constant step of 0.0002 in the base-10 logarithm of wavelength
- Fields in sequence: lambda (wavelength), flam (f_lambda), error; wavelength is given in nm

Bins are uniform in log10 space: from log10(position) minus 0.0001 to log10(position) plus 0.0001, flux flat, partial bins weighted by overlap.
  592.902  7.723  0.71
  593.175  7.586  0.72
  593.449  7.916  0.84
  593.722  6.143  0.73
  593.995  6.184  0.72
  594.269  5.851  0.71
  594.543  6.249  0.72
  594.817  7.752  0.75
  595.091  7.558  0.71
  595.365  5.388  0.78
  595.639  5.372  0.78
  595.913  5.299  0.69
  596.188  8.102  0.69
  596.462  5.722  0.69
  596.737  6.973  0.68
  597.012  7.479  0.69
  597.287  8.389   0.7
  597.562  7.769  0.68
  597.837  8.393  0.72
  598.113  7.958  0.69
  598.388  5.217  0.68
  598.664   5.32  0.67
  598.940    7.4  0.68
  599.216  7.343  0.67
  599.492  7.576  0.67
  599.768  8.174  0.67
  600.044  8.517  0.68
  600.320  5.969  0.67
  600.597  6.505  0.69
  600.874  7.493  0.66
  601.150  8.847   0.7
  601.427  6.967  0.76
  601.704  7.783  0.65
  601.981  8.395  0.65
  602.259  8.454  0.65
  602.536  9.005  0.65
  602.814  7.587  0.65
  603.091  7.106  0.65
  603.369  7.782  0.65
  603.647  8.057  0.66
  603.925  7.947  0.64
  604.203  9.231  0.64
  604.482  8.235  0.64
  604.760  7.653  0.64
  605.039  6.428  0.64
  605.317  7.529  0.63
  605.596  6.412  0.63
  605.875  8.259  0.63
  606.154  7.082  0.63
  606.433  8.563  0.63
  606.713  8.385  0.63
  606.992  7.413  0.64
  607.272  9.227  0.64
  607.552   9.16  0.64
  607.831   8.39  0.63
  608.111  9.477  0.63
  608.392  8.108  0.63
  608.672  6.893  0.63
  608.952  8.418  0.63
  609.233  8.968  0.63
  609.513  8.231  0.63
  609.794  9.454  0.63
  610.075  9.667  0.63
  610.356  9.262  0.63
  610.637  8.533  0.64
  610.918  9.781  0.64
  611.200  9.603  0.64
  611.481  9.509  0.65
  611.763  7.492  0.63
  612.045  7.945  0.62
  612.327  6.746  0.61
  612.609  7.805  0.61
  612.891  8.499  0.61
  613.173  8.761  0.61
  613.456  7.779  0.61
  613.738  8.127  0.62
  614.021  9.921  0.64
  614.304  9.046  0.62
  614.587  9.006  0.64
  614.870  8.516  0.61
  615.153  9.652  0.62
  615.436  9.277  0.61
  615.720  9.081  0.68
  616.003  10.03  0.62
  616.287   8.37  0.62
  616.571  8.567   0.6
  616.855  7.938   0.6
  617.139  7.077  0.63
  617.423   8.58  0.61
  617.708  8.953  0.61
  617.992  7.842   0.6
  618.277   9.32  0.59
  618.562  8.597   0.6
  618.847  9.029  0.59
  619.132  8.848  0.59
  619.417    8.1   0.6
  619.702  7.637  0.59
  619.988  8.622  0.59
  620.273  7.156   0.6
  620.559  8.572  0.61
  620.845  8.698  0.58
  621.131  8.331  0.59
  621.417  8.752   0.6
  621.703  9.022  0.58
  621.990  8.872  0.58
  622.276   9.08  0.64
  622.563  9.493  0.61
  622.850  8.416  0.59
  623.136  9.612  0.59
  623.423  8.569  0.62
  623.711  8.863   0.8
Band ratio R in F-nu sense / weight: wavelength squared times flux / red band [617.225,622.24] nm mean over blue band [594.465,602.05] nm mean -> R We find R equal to 1.3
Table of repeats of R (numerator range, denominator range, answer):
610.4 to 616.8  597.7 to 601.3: 1.26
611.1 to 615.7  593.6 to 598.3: 1.33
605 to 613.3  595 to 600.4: 1.24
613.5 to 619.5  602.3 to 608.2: 1.13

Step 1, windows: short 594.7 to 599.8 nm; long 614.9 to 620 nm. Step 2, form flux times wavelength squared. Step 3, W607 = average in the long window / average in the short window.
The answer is 1.3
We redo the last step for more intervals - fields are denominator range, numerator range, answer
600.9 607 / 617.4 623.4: 1.16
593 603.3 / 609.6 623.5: 1.28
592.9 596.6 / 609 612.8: 1.39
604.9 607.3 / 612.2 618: 1.16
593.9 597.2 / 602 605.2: 1.25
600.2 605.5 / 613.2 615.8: 1.20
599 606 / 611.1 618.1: 1.15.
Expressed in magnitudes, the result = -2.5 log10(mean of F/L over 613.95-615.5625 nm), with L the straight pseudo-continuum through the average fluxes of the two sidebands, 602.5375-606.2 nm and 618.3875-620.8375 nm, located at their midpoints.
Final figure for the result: -0.13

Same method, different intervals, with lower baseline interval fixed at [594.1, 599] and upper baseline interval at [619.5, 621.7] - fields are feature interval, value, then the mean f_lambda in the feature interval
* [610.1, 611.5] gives -0.21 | 9.35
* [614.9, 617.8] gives -0.09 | 8.74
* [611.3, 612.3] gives -0.06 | 8.19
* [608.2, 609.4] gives -0.08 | 8.16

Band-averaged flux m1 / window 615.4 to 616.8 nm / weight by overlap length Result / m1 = 8.98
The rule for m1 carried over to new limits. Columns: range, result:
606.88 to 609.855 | 8.51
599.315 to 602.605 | 7.78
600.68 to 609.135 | 8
